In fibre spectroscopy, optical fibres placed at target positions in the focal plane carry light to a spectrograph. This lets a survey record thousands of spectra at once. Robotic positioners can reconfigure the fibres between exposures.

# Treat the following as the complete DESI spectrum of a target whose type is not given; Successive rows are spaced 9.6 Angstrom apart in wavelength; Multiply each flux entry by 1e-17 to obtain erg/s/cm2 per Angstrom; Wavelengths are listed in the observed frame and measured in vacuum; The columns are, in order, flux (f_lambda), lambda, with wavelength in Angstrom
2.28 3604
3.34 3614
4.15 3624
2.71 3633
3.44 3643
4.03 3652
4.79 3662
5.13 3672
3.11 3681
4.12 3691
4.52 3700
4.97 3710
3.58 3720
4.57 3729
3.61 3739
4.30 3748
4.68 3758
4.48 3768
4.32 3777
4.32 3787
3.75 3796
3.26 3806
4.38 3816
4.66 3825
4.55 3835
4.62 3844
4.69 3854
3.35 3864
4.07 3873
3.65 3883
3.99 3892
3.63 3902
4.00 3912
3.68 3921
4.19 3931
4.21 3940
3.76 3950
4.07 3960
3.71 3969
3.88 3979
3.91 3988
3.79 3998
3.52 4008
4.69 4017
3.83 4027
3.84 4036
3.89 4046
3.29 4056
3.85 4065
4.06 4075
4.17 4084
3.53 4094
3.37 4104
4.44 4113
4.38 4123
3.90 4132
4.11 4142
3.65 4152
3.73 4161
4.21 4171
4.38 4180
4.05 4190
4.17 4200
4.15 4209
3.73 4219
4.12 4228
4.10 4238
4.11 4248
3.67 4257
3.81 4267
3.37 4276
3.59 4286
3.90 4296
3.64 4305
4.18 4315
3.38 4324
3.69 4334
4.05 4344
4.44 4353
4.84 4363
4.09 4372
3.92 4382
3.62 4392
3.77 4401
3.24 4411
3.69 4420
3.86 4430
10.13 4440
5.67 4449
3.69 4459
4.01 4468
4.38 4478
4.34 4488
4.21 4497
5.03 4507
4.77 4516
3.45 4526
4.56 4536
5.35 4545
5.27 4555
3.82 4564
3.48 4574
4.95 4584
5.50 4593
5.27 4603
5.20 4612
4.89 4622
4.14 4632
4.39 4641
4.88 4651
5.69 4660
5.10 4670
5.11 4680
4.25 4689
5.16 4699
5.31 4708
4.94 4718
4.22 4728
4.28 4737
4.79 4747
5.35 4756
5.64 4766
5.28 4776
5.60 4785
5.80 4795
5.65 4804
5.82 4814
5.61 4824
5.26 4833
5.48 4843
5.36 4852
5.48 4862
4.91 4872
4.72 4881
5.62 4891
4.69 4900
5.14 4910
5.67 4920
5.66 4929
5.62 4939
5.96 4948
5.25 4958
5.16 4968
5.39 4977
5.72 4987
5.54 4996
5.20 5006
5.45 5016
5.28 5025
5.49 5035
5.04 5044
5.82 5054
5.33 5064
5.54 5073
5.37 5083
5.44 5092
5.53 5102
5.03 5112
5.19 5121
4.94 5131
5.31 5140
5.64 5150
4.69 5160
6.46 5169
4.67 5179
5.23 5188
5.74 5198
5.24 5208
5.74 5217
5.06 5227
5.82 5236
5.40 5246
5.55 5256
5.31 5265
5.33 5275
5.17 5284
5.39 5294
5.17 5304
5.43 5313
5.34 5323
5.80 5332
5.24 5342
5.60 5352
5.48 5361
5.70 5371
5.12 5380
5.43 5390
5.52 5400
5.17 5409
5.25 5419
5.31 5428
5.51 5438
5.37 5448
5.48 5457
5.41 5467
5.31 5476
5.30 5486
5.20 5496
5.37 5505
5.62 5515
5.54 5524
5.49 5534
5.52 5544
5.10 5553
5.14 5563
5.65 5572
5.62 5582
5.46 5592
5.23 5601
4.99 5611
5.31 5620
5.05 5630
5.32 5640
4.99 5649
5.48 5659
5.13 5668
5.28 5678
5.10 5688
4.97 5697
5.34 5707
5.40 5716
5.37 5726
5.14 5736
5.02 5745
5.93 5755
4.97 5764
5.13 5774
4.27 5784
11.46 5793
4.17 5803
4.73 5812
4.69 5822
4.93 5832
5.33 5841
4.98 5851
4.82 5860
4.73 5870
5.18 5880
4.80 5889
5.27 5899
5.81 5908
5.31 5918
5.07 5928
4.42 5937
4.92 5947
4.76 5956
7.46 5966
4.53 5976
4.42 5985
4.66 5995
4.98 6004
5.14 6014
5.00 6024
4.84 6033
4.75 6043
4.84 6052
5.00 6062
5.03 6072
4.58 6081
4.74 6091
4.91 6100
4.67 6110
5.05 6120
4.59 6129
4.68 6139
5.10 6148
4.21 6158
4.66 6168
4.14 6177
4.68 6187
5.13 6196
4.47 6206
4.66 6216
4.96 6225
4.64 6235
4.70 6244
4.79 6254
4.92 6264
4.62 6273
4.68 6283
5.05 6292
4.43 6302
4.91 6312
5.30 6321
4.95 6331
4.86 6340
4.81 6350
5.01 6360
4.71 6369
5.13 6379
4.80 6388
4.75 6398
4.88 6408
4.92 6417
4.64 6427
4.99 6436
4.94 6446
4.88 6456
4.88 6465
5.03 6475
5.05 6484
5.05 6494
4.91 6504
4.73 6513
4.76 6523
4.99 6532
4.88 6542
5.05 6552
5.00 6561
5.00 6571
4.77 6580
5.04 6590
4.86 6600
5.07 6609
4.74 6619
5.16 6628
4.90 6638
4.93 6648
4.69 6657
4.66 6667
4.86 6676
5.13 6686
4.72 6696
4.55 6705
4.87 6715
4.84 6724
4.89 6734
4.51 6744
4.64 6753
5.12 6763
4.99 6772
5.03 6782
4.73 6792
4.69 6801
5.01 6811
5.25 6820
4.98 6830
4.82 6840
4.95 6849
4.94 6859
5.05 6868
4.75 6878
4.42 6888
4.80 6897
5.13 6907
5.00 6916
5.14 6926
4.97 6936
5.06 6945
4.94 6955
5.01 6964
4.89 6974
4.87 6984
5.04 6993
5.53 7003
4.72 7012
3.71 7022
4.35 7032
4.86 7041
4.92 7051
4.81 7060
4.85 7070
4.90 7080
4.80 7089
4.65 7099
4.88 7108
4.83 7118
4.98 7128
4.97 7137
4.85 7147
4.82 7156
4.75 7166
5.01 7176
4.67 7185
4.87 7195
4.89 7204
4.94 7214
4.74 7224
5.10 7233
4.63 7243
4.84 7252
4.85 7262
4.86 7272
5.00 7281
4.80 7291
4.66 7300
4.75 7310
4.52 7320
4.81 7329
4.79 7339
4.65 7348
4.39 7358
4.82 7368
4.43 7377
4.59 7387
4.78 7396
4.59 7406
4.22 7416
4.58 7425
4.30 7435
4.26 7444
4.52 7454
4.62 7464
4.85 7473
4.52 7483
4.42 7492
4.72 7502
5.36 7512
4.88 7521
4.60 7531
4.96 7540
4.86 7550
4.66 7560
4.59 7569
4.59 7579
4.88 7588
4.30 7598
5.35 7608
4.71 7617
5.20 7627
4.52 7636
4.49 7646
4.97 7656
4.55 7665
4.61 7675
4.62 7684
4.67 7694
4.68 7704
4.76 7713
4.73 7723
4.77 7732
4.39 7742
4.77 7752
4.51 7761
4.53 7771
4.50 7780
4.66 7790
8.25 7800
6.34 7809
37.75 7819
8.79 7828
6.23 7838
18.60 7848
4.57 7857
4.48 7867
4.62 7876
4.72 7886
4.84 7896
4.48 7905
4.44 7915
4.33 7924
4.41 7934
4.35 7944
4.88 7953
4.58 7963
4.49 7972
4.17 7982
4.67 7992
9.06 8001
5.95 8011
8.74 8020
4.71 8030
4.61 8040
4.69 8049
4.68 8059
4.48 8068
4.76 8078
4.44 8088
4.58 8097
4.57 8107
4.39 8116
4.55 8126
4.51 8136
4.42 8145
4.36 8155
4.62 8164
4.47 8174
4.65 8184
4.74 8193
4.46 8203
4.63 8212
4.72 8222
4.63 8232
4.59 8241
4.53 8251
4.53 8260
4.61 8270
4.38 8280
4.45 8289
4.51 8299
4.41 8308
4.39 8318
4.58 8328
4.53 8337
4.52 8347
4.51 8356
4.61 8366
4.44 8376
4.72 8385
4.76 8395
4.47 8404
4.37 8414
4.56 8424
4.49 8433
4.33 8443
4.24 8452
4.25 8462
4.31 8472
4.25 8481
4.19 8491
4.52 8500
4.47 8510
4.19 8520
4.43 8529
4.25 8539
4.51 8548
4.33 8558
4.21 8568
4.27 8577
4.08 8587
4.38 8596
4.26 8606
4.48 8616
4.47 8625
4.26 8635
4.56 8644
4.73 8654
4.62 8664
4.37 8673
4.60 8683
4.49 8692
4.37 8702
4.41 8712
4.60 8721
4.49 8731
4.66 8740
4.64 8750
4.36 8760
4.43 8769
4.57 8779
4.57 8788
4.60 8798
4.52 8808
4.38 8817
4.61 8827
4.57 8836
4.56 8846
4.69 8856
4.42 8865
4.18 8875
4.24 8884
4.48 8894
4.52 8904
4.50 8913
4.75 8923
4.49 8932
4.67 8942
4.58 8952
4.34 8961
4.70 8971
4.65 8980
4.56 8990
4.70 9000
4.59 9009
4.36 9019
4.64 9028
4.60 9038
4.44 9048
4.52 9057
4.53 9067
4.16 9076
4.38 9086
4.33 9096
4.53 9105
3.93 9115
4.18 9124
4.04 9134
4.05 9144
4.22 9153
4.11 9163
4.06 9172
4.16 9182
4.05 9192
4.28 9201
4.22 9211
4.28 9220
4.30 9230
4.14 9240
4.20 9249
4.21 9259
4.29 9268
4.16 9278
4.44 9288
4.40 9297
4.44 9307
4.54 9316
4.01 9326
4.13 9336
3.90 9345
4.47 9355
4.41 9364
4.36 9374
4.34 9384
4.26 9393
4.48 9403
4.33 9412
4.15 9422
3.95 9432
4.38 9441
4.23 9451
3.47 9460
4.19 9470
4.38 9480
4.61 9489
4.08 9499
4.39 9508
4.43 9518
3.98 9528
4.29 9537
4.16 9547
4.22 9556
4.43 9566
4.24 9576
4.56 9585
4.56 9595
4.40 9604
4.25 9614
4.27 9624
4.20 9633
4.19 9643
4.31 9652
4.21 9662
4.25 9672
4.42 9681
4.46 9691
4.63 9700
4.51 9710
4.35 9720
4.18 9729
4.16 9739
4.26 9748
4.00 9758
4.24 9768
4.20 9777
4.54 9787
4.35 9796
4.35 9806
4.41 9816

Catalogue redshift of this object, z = 0.191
